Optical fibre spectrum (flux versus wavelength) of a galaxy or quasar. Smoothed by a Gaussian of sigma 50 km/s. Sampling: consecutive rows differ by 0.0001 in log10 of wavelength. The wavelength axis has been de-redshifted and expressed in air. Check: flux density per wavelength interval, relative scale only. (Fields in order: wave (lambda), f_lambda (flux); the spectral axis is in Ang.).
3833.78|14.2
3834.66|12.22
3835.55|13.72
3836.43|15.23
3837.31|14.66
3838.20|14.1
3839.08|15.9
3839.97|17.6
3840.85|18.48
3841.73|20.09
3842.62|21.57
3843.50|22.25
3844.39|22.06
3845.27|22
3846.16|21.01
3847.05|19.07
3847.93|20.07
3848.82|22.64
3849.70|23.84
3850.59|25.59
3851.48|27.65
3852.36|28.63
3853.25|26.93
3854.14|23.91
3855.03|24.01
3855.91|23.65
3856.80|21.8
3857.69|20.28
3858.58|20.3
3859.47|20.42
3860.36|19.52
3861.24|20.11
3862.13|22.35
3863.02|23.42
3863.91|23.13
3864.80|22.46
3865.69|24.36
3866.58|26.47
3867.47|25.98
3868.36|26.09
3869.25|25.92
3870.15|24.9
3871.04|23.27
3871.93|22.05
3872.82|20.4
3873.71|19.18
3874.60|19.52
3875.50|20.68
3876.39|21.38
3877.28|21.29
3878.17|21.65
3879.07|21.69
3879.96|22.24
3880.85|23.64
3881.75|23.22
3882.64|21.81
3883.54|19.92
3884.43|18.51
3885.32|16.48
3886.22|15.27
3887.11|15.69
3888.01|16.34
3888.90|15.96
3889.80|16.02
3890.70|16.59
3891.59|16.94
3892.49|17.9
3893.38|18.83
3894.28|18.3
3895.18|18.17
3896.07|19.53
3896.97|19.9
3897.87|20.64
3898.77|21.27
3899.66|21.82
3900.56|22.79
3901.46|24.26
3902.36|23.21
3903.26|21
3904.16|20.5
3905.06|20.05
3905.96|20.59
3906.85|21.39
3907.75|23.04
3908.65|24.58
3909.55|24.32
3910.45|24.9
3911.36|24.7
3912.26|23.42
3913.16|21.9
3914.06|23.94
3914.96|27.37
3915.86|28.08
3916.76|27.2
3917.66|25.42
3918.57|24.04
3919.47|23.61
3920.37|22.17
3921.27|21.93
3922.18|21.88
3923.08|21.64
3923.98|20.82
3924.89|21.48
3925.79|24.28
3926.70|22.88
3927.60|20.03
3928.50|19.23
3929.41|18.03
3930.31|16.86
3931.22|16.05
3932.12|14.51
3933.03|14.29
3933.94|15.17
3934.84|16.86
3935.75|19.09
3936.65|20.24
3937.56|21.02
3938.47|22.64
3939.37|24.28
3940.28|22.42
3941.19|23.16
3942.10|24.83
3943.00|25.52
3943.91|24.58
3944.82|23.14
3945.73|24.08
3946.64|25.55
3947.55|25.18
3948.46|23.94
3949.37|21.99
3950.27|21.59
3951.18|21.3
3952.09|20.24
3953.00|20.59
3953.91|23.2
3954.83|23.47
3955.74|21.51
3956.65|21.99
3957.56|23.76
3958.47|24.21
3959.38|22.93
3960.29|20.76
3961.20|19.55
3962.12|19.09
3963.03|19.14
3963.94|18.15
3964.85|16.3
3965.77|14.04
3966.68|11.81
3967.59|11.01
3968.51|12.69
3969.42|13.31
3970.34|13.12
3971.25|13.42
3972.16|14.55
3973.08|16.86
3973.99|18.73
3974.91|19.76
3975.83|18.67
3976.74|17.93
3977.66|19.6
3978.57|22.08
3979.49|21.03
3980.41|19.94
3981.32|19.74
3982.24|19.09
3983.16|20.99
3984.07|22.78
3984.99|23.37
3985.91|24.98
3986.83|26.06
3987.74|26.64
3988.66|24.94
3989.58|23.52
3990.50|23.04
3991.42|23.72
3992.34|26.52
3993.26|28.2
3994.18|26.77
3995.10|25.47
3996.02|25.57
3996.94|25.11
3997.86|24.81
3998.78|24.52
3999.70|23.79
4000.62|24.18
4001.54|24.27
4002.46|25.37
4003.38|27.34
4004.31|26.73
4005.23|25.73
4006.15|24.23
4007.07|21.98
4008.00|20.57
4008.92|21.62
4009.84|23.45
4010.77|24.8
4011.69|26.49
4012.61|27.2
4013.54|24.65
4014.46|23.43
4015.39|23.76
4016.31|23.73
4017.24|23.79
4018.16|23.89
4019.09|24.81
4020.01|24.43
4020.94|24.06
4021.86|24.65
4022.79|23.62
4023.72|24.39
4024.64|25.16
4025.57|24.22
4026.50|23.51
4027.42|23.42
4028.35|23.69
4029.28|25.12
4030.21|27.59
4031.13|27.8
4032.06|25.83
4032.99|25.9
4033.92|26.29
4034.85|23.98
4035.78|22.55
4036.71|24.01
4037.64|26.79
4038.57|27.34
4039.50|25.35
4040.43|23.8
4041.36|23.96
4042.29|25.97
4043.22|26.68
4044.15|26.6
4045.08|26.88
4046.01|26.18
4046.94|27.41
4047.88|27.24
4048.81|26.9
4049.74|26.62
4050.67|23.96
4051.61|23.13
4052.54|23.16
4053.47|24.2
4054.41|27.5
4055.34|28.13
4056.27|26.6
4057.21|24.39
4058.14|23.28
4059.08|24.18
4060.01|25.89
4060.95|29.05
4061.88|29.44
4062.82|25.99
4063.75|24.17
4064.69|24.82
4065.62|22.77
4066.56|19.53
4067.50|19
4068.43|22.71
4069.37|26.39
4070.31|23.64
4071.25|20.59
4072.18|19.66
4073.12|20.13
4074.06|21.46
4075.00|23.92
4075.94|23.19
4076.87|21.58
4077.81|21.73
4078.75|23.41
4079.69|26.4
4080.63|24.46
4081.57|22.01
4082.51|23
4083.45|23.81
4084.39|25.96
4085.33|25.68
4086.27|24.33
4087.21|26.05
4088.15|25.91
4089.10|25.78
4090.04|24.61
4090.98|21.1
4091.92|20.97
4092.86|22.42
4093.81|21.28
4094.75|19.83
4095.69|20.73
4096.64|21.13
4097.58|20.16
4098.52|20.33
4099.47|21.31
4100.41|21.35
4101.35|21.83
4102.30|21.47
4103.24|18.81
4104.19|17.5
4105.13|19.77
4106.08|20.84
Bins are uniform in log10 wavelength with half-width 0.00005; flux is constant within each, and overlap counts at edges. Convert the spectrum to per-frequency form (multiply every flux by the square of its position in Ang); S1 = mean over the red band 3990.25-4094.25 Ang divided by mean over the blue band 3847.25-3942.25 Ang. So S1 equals 1.23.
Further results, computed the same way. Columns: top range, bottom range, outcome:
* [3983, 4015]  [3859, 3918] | 1.21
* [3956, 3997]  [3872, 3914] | 1.04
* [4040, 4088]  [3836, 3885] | 1.24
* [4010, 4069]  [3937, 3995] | 1.23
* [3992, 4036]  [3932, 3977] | 1.29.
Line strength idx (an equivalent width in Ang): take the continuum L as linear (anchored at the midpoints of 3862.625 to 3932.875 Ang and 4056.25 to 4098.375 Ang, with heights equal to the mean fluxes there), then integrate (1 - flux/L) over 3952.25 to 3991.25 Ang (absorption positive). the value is 4.3 Ang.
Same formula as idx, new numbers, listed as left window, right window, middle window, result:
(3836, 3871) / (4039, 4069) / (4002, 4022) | 0.1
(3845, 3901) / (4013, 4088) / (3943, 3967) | 1.5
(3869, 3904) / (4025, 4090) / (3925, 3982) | 5.5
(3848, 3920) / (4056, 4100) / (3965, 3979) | 4.2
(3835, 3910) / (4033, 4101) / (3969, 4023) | 0.2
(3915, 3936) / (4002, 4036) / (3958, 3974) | 4.2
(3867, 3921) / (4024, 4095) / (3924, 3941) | 2.1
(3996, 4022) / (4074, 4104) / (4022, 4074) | -2.8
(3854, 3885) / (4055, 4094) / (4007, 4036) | -1.3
